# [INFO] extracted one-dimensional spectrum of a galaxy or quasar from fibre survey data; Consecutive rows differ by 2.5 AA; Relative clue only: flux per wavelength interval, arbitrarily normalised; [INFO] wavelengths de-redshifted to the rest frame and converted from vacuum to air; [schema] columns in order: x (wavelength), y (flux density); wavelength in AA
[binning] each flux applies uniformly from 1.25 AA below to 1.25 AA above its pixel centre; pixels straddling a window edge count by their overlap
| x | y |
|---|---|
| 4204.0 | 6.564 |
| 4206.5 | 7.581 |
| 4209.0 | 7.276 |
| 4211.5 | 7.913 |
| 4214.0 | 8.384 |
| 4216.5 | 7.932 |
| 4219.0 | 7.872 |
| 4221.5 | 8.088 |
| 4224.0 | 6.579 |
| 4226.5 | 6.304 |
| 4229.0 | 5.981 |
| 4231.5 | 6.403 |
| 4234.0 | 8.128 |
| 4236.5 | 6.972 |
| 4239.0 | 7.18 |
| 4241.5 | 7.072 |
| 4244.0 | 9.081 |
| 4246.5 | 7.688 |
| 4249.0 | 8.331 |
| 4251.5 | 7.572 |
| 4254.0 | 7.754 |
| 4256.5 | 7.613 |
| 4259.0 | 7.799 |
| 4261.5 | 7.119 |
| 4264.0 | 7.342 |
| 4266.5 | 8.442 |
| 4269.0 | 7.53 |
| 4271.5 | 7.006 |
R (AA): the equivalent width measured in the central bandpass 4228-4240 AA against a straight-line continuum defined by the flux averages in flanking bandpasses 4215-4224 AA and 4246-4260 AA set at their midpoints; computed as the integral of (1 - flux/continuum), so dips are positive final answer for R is 1.3 AA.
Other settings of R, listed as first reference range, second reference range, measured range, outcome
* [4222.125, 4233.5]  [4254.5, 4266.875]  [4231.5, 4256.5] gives -2.2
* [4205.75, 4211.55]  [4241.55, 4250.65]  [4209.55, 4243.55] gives 2.1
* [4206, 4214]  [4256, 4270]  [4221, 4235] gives 1.6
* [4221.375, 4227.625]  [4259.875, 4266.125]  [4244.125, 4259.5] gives -1.4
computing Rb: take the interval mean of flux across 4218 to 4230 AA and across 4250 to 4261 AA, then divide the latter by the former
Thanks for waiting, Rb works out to 1.1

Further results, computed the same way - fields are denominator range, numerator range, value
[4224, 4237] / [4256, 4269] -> 1.14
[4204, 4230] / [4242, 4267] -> 1.06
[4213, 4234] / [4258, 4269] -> 1.06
